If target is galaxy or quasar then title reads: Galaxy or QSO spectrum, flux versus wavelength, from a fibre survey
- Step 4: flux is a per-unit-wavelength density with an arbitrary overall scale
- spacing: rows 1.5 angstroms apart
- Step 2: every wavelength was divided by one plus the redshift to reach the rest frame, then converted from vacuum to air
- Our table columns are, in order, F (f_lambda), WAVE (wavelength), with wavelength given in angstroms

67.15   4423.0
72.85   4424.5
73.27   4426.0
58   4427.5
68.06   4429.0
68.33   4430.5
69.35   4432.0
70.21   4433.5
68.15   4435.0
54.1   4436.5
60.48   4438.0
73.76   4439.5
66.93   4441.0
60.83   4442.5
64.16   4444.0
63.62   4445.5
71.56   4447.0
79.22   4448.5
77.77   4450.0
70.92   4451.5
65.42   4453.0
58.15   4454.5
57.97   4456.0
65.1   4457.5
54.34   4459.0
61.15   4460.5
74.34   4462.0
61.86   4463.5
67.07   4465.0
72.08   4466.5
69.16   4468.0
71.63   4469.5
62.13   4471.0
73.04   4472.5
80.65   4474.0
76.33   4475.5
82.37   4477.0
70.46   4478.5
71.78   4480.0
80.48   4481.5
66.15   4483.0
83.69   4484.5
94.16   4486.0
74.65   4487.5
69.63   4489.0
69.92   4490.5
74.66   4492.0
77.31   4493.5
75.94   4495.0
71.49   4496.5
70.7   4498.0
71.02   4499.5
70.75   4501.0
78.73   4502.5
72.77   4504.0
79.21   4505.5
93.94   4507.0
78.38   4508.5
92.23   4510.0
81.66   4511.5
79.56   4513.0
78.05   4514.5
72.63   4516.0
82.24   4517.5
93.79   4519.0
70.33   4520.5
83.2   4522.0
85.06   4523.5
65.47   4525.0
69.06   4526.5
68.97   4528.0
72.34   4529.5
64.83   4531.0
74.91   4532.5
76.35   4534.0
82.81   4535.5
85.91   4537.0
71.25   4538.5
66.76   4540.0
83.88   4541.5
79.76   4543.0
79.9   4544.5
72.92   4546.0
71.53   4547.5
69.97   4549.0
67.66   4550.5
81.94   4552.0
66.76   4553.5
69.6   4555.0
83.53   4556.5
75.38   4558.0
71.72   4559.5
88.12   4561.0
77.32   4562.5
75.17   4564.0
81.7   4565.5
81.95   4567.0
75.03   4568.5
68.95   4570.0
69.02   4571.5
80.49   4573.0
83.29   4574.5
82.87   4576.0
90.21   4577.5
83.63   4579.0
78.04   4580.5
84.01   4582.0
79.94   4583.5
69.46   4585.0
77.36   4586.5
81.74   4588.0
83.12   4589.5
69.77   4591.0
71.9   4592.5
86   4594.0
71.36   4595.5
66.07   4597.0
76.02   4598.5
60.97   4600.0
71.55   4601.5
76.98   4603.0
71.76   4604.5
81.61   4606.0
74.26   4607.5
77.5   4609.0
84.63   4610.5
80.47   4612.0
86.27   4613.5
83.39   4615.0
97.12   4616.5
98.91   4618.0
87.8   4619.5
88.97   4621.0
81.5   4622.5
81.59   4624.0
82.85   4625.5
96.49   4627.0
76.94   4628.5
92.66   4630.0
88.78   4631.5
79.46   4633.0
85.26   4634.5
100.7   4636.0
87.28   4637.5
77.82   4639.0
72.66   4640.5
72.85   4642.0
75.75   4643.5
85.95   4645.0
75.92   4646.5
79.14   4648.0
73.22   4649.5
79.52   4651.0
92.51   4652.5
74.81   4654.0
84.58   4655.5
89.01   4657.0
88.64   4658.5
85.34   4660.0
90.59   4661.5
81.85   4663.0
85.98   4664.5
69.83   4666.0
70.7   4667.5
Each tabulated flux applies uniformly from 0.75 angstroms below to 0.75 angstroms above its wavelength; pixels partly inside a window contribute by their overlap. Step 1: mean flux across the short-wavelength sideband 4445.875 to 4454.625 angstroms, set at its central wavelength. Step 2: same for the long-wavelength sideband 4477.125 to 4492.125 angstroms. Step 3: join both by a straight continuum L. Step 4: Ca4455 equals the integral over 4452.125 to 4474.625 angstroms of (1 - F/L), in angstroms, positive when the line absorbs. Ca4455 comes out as 2.1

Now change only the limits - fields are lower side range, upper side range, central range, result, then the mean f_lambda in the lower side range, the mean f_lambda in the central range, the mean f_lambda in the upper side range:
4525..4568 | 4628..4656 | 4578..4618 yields 0.25 angstroms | 75.3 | 78.4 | 81.9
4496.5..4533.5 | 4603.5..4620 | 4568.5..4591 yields 0.71 angstroms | 77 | 79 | 83.8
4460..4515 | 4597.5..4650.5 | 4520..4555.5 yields 1.52 angstroms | 75.2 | 74.3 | 81.8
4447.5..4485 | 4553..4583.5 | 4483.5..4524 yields -3.02 angstroms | 70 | 78.6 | 78.5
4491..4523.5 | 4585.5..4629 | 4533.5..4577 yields 1.45 angstroms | 78.6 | 76.7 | 80.1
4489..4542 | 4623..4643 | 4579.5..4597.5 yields 0.99 angstroms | 76.6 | 76.8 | 84.1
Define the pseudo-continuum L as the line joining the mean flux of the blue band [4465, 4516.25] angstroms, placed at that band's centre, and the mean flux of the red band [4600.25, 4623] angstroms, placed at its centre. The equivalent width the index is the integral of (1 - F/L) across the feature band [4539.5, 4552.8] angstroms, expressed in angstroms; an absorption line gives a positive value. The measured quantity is 0.7 angstroms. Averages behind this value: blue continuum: 76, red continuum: 82.4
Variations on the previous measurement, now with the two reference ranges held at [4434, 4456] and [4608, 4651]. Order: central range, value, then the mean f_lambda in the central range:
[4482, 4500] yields -1.08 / 75.1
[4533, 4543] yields -0.35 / 77.9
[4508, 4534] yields -1.26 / 77.2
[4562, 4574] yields 0.27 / 76.3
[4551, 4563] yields 0.07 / 76.6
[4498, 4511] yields -1.26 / 79.2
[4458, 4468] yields 0.41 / 65.4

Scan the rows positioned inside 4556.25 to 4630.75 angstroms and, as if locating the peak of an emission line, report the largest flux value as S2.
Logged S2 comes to 98.91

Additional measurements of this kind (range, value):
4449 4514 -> 94.16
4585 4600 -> 86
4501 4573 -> 93.94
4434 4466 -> 79.22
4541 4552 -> 83.88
